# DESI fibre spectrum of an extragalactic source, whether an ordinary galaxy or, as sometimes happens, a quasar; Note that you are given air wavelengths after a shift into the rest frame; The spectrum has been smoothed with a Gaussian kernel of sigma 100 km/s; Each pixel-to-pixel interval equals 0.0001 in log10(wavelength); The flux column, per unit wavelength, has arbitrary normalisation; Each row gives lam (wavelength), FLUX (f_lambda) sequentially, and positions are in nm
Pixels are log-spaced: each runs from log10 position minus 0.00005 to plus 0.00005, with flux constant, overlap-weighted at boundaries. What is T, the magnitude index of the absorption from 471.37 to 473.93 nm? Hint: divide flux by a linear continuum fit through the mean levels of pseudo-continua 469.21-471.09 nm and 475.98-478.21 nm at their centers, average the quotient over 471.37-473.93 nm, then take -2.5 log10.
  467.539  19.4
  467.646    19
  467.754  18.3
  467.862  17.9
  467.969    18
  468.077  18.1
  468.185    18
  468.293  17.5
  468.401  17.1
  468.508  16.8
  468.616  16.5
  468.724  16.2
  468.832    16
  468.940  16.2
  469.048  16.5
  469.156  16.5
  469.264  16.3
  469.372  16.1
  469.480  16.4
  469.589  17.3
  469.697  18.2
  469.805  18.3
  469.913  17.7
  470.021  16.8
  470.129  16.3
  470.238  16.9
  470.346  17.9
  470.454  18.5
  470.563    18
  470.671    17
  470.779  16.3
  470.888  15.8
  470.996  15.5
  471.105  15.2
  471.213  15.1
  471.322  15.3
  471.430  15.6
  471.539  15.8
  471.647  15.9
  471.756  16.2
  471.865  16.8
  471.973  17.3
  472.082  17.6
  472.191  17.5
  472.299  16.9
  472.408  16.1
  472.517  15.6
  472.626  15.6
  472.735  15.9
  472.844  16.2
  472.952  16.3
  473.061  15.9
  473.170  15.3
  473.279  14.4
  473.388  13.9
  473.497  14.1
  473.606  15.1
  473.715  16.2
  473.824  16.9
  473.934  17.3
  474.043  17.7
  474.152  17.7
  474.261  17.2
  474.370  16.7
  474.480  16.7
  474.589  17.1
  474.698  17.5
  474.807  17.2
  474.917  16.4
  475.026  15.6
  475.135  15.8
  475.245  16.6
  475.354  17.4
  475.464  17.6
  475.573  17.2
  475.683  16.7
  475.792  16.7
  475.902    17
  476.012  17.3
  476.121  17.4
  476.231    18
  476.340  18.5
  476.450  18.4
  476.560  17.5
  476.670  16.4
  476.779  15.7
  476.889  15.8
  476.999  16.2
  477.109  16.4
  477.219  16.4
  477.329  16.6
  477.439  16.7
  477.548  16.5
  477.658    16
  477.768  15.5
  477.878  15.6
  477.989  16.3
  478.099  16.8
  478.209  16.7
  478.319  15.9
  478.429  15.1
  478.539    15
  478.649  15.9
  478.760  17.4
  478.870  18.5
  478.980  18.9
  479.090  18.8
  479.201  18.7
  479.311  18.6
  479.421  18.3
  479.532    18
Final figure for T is 0.059 mag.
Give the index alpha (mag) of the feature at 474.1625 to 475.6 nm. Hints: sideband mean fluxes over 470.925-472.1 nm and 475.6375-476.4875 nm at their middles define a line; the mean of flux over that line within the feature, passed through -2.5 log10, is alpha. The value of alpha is 0.01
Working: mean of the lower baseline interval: 16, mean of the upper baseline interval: 17.5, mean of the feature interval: 16.9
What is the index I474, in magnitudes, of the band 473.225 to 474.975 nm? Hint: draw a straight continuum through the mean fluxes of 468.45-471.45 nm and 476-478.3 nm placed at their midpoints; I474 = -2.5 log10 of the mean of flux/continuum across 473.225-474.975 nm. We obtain 0.018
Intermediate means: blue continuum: 16.6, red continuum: 16.7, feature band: 16.4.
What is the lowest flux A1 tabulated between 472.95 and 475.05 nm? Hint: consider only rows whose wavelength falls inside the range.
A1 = 13.9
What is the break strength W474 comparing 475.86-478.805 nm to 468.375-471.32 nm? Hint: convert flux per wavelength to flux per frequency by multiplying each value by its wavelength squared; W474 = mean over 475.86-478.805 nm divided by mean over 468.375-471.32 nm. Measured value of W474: 1.02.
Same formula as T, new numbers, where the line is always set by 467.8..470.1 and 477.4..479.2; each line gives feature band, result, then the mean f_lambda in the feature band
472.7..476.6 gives 0.011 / 16.7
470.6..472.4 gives 0.046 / 16.3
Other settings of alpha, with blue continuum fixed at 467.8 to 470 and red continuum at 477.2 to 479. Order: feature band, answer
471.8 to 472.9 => 0.018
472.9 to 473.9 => 0.094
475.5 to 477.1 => -0.032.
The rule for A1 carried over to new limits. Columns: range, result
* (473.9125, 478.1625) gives 15.5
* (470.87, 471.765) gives 15.1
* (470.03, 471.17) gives 15.2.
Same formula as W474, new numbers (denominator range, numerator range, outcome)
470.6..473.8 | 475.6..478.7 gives 1.06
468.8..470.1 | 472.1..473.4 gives 0.96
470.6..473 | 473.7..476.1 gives 1.06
